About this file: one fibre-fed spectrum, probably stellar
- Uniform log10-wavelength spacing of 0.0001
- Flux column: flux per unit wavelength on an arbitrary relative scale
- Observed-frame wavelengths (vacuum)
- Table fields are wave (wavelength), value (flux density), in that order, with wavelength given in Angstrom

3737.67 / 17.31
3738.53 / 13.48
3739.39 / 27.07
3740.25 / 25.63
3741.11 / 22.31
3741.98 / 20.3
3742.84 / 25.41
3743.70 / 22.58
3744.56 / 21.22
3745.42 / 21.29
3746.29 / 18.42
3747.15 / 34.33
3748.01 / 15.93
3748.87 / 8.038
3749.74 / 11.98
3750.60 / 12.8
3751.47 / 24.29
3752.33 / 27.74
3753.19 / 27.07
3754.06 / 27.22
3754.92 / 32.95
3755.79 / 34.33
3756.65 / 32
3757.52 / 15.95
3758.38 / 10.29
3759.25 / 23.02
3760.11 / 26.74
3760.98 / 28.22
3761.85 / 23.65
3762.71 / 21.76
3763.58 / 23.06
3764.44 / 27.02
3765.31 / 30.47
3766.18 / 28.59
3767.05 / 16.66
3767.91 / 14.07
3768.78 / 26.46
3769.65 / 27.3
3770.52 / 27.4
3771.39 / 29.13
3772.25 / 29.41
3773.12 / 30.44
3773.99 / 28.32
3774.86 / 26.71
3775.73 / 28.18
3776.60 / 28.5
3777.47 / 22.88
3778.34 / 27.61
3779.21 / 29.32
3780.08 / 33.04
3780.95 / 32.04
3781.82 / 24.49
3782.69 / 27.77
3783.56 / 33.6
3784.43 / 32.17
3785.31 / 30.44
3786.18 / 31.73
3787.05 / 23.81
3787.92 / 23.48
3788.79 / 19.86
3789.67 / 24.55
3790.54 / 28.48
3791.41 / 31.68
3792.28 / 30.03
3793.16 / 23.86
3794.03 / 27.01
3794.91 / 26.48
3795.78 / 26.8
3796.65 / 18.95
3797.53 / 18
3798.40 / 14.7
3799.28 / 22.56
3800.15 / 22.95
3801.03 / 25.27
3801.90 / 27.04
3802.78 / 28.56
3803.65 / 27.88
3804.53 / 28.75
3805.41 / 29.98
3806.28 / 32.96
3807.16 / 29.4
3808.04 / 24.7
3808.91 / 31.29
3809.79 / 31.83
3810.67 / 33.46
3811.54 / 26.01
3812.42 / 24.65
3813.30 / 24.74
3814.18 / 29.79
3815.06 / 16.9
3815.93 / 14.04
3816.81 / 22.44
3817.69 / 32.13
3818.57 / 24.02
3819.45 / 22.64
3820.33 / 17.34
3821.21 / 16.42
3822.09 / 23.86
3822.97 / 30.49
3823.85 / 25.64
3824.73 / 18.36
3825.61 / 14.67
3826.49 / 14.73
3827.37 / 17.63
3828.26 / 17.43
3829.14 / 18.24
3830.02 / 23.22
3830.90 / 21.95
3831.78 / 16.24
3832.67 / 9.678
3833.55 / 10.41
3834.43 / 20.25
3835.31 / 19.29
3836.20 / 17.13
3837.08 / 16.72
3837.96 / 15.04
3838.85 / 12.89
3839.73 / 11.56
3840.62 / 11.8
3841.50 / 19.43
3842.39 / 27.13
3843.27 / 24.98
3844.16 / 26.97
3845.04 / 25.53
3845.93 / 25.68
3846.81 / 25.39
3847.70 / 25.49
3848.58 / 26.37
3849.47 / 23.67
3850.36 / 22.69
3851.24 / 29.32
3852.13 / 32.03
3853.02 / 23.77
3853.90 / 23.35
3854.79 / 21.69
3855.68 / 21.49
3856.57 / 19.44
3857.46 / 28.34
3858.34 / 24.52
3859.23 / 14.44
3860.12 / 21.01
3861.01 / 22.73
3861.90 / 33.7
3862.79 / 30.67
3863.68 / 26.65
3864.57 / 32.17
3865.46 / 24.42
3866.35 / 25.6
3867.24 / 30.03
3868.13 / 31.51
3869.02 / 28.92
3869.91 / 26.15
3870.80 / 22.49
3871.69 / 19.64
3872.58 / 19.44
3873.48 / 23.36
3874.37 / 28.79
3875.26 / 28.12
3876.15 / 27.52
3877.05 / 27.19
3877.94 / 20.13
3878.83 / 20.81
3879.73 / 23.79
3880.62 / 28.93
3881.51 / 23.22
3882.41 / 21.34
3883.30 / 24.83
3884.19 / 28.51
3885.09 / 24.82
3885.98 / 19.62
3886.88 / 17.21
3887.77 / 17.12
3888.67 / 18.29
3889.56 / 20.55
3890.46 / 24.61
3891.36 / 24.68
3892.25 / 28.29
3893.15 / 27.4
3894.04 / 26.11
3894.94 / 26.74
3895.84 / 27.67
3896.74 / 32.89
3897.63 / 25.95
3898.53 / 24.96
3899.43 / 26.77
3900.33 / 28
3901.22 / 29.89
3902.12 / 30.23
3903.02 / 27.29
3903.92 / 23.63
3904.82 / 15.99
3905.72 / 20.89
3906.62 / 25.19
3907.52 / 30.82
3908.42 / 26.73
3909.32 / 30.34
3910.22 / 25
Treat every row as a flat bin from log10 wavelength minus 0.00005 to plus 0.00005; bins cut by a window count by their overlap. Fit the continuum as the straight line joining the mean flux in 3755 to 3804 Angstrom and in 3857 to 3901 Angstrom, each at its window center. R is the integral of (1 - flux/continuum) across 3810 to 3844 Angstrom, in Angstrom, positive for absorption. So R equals 7.2 Angstrom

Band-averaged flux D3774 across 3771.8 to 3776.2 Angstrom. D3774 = 28.6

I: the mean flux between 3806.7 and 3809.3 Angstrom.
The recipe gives 28.4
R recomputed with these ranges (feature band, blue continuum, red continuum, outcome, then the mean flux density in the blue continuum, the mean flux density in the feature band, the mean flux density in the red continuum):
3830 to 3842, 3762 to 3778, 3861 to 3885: 4.6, 25.9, 15.9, 26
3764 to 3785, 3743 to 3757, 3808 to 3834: -4.5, 23.3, 27.6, 21.8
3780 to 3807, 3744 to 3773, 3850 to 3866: -2.8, 23.7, 26.7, 25.2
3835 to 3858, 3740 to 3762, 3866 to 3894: 1.6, 22.8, 22.2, 24.3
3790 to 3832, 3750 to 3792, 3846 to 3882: 2.9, 26.4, 24.1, 25.2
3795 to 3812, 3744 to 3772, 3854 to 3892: -1.9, 23.5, 26.4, 24.3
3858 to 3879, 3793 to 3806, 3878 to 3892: -2.3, 24.7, 25.5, 22.6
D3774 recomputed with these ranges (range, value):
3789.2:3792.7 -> 28.6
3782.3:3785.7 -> 31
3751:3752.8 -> 25.8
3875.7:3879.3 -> 23.9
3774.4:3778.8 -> 26.8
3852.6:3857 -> 21.9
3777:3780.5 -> 28.2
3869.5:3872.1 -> 22.8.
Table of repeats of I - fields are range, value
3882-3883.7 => 23.1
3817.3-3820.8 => 23.8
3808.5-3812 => 30.6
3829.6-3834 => 16.3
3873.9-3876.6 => 28.1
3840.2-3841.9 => 15.6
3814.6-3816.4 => 15.8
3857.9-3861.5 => 20.8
